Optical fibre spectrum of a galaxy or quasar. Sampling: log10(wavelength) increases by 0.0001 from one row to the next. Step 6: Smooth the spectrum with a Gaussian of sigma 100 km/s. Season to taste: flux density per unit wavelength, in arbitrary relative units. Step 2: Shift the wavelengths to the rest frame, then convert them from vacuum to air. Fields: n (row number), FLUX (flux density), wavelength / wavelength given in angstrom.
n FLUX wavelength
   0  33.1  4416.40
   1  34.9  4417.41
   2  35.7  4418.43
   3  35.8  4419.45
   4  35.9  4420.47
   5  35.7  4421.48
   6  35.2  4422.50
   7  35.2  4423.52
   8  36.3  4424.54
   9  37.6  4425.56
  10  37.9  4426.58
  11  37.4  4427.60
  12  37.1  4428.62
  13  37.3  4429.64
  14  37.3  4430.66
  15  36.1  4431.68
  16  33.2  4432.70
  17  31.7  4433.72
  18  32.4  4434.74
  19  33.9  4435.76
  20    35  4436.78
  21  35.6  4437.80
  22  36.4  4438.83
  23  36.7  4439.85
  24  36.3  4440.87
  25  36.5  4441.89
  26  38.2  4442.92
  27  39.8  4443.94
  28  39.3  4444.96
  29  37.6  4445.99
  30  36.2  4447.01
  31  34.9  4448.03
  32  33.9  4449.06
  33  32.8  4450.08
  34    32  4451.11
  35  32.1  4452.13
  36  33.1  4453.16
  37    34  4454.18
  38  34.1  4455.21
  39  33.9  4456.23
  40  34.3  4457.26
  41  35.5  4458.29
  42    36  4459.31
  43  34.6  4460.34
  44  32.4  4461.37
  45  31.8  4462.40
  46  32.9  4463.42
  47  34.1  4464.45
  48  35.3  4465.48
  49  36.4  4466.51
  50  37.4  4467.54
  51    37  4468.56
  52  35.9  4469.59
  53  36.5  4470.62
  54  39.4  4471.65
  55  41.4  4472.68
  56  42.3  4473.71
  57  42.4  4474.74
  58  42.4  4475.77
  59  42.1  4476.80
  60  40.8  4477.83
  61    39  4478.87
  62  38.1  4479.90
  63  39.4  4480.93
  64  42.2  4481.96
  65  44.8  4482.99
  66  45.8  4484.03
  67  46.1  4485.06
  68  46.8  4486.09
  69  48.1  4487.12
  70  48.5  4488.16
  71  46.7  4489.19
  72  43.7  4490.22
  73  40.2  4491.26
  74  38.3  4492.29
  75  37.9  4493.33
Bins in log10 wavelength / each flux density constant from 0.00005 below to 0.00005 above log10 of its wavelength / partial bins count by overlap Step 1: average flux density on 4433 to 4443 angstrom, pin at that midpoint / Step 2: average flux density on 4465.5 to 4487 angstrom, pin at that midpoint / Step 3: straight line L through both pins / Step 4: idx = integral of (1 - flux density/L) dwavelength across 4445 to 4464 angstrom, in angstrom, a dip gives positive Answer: 1.7 angstrom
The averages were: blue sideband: 35.1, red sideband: 40.8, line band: 34.1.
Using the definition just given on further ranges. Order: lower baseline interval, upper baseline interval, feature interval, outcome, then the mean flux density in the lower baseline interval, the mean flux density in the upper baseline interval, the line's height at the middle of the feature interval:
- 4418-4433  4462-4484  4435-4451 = 0.5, 36.3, 38.8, 37.2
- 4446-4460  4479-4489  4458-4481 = 1.2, 34.2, 44.3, 39.6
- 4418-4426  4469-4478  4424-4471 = 3.3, 35.9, 40.3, 38.1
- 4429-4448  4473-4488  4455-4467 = 1.7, 36.1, 43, 39.8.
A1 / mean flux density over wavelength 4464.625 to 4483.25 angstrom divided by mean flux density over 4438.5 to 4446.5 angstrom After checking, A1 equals 1.05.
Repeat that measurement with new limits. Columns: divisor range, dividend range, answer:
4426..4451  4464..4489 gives 1.14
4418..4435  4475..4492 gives 1.21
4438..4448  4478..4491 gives 1.18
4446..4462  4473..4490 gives 1.27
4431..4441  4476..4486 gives 1.22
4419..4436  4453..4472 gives 0.98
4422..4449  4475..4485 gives 1.16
